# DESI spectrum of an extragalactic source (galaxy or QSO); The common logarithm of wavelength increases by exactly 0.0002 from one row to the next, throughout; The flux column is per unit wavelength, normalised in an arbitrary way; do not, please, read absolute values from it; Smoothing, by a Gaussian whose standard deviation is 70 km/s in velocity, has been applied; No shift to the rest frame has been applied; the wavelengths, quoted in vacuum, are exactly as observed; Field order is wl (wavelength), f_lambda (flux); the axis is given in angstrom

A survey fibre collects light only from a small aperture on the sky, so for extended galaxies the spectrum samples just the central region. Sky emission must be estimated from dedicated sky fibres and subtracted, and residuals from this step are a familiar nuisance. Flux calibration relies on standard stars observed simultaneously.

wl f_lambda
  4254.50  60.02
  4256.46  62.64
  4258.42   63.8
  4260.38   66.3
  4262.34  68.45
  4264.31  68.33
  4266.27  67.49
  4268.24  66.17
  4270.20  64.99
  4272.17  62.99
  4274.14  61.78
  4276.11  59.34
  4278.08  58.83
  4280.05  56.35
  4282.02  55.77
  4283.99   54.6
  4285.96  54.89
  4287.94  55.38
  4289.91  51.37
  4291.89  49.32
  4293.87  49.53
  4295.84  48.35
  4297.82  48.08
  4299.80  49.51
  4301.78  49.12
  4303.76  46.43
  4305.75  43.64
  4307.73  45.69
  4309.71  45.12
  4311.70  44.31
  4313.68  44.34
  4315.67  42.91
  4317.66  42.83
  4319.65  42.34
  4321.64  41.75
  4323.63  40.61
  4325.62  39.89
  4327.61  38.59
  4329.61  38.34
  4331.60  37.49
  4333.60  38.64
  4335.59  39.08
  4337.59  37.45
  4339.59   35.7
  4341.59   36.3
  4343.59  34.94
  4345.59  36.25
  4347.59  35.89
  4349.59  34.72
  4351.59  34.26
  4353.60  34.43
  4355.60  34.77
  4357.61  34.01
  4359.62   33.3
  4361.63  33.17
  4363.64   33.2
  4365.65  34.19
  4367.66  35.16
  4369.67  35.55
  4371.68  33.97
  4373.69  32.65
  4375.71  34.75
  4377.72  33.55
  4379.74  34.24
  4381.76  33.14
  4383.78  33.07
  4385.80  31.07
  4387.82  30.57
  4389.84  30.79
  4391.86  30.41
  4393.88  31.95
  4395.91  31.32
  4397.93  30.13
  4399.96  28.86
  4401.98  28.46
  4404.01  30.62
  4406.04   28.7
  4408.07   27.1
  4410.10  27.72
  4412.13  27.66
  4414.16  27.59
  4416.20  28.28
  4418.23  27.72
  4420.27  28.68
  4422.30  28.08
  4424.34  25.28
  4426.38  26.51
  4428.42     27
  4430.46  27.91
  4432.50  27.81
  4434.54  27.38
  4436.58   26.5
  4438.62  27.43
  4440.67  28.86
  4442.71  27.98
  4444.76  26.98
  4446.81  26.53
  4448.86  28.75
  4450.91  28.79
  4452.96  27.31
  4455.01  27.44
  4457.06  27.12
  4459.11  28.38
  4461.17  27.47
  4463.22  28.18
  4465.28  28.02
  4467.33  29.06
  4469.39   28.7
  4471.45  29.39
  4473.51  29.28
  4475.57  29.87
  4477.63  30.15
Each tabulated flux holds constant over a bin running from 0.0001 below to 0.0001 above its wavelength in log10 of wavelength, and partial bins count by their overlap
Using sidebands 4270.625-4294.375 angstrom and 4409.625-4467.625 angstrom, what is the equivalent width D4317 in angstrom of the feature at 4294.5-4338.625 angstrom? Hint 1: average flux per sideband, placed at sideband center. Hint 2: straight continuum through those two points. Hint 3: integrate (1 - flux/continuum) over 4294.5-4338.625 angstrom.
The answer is 6.2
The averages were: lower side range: 56.2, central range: 43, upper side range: 27.7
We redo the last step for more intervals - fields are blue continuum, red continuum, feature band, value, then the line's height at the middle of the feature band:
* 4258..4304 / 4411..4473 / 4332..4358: 5.53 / 45.7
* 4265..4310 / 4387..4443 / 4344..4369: 3.62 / 40.3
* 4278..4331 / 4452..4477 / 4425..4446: 2.88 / 31.8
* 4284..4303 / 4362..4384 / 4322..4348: 2.62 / 42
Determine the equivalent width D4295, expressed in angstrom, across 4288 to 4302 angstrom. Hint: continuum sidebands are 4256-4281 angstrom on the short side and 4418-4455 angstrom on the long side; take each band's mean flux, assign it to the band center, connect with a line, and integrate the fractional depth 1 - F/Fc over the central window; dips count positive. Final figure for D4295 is 2.0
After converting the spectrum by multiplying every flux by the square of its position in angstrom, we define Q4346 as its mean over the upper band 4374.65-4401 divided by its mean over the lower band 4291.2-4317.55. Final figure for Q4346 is 0.71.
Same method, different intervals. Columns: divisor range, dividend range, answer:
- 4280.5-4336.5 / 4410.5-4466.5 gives 0.64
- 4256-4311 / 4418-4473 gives 0.53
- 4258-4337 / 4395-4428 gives 0.59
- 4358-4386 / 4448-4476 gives 0.88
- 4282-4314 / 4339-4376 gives 0.72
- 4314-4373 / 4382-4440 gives 0.80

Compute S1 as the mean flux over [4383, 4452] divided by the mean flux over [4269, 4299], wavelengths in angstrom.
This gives 0.52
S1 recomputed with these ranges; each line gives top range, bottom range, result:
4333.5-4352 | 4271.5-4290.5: 0.63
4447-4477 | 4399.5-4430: 1.02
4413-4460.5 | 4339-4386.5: 0.80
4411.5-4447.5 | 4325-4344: 0.73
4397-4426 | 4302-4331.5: 0.66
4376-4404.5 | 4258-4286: 0.50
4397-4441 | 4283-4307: 0.56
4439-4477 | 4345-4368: 0.82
